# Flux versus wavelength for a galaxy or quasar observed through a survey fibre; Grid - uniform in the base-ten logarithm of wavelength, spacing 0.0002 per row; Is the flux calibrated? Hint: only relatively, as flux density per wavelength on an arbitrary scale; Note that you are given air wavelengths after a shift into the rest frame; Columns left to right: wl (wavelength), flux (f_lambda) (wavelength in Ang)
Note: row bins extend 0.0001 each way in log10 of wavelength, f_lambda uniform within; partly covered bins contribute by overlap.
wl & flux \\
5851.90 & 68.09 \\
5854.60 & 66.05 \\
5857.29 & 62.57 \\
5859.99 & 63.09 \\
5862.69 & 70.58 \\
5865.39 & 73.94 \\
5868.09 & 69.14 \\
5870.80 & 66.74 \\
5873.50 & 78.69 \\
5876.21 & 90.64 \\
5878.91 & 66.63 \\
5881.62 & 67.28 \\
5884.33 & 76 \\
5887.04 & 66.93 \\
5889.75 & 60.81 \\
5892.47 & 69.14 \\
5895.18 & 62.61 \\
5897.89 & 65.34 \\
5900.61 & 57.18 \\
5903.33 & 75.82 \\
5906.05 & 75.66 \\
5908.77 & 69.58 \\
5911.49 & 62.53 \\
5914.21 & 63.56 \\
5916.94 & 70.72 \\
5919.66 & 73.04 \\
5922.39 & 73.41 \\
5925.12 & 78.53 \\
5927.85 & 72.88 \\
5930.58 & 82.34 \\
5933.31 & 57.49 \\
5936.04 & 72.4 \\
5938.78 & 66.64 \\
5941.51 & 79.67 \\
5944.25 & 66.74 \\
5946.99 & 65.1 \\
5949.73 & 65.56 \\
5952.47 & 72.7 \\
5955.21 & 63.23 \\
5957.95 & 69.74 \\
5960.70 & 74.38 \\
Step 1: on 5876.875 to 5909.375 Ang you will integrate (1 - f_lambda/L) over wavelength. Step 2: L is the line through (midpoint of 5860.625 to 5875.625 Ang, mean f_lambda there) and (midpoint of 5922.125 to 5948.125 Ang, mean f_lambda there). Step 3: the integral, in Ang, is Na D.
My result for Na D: 1.7 Ang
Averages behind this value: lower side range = 72.3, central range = 68.2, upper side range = 71.5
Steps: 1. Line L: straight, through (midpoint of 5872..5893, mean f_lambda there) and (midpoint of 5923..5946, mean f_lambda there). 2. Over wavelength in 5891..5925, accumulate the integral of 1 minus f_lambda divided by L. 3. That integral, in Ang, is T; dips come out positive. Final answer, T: 1.6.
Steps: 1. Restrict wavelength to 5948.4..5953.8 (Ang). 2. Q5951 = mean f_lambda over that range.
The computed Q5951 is 69.1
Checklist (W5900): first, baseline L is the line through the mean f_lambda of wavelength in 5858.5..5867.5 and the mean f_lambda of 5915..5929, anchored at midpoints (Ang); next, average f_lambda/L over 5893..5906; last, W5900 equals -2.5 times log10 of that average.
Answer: 0.08 mag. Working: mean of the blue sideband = 69.1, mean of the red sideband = 73.3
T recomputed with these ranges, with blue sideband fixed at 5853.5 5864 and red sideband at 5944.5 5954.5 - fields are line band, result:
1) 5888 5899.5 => 0.3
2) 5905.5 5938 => -1.9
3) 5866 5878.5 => -1.8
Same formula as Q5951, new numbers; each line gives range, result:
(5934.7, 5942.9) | 72.9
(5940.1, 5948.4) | 70.5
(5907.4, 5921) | 67.9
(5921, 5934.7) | 72.9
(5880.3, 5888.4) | 70.1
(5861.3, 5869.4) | 71.2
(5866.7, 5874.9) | 71.6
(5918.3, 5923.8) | 73.2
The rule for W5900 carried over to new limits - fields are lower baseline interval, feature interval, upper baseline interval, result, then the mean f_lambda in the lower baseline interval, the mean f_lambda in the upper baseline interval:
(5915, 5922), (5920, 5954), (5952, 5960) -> -0.02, 71.4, 68.6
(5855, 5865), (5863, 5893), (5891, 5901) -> -0.10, 66.3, 64.2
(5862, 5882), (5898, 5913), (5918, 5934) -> 0.09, 73.3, 73.6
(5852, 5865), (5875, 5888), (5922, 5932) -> -0.05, 66.4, 77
